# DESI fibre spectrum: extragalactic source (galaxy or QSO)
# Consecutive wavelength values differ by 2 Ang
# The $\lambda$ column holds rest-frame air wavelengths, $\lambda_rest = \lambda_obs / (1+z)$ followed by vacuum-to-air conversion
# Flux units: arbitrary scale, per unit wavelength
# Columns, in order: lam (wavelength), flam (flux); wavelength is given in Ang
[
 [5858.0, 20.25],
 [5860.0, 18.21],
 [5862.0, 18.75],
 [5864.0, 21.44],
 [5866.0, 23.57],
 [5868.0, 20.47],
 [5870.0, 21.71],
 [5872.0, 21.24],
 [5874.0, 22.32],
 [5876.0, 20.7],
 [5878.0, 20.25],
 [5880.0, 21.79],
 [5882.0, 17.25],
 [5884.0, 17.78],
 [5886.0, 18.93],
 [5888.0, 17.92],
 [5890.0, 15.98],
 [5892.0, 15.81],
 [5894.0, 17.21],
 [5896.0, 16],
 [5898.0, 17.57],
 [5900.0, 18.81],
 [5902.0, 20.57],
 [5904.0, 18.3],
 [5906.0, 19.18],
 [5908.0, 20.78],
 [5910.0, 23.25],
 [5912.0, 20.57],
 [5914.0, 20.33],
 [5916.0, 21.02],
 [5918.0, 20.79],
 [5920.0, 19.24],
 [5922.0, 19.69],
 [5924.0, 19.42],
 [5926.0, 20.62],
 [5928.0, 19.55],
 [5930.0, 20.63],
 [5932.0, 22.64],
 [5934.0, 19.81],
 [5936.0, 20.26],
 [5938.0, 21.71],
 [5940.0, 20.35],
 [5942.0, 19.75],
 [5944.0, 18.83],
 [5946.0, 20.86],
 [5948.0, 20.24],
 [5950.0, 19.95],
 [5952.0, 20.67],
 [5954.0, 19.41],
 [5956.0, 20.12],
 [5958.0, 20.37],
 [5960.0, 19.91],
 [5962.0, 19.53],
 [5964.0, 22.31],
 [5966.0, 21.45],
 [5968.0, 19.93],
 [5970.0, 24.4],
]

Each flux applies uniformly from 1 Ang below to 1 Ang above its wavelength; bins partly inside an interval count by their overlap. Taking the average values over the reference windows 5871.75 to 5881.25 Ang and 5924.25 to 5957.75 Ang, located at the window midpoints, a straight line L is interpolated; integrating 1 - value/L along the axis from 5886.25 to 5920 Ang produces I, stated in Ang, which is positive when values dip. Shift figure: 2.90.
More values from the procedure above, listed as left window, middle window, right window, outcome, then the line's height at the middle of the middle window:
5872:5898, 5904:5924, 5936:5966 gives -1.1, 19.3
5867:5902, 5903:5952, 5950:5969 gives -1.4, 19.8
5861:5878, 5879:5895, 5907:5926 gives 2.4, 21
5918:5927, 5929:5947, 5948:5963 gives -0.5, 19.9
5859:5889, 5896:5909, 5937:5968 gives 0.8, 20.2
